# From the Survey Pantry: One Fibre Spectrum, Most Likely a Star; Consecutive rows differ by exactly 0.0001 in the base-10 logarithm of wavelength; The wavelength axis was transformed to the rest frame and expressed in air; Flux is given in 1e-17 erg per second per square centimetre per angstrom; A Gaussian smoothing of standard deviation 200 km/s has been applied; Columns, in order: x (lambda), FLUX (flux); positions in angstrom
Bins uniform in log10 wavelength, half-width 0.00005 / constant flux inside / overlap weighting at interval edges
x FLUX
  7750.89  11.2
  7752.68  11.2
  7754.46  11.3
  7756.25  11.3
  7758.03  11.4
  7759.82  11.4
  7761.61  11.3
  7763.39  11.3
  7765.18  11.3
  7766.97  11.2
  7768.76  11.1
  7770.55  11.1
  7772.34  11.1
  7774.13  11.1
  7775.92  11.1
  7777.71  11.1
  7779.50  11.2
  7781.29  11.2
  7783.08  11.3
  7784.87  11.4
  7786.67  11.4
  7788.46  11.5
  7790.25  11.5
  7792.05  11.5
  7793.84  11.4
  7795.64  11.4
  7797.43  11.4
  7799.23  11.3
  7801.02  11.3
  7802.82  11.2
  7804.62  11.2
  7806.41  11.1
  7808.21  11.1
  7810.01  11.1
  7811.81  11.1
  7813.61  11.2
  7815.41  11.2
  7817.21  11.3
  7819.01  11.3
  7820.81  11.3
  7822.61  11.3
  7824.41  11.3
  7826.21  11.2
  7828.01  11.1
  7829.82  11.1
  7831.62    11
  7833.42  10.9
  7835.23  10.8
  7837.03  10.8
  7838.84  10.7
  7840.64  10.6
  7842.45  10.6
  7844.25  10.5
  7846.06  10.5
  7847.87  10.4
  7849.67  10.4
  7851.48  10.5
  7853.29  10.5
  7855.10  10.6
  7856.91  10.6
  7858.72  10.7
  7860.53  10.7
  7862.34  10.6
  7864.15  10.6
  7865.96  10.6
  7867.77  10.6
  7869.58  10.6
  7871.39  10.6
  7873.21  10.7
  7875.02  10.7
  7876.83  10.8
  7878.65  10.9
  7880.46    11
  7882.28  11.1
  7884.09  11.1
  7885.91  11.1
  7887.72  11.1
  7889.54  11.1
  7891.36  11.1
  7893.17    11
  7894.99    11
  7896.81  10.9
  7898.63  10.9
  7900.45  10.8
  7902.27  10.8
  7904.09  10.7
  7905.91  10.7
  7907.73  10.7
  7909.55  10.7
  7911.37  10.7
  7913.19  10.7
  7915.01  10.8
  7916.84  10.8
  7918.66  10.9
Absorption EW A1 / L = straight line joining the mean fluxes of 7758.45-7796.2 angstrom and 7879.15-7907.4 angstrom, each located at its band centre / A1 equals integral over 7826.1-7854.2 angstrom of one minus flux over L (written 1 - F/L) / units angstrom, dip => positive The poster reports 1.0 angstrom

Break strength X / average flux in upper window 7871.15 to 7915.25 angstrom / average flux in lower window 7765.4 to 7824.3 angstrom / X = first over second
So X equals 0.97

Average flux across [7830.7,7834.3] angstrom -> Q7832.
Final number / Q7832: 11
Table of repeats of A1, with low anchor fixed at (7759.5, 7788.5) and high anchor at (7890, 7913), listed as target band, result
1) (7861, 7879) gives 0.44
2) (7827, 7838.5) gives 0.11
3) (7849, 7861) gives 0.45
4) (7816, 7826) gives -0.19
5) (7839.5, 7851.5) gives 0.55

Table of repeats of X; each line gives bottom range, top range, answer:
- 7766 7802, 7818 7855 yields 0.96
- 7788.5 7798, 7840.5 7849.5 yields 0.92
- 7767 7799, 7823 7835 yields 0.98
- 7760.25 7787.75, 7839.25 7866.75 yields 0.94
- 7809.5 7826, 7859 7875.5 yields 0.95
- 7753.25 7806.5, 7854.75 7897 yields 0.96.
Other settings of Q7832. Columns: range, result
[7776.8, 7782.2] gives 11.2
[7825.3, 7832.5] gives 11.1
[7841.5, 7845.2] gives 10.5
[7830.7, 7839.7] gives 10.8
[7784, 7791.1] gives 11.4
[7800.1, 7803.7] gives 11.3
